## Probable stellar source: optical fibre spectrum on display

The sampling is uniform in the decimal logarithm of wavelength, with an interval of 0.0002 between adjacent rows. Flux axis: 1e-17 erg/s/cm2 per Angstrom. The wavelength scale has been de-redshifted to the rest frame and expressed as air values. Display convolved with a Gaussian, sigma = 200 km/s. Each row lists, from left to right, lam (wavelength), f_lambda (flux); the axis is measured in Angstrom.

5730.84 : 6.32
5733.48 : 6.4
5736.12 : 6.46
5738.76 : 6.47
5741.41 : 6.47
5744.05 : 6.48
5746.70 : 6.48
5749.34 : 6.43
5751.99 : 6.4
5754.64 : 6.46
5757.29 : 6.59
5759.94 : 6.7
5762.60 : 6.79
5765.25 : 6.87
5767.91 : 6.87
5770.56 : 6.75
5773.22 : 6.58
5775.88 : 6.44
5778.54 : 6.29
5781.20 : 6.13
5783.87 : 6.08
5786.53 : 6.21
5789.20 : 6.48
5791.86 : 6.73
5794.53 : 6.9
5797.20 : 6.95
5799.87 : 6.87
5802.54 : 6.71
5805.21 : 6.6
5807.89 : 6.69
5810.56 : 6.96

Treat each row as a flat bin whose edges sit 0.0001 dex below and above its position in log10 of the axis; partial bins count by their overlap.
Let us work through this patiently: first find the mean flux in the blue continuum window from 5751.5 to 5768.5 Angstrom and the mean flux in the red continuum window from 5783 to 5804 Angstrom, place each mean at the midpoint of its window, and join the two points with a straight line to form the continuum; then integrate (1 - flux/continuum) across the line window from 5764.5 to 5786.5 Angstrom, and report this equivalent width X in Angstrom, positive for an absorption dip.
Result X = 0.6 Angstrom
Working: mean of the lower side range 6.67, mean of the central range 6.47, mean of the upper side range 6.63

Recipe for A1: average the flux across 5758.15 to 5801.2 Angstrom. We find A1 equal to 6.6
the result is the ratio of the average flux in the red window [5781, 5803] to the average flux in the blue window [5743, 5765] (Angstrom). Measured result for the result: 1.0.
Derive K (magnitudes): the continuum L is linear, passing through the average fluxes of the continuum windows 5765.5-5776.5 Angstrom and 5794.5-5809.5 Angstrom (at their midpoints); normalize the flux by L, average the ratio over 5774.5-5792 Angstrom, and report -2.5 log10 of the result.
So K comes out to 0.07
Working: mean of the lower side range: 6.69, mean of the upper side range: 6.78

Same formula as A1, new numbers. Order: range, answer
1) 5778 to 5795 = 6.38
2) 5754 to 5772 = 6.73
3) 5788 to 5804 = 6.78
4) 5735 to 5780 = 6.56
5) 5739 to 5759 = 6.48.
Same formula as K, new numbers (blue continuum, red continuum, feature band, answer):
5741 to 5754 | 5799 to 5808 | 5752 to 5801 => 0.00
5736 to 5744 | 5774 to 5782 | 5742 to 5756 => 0.00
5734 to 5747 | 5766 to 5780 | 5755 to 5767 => -0.03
